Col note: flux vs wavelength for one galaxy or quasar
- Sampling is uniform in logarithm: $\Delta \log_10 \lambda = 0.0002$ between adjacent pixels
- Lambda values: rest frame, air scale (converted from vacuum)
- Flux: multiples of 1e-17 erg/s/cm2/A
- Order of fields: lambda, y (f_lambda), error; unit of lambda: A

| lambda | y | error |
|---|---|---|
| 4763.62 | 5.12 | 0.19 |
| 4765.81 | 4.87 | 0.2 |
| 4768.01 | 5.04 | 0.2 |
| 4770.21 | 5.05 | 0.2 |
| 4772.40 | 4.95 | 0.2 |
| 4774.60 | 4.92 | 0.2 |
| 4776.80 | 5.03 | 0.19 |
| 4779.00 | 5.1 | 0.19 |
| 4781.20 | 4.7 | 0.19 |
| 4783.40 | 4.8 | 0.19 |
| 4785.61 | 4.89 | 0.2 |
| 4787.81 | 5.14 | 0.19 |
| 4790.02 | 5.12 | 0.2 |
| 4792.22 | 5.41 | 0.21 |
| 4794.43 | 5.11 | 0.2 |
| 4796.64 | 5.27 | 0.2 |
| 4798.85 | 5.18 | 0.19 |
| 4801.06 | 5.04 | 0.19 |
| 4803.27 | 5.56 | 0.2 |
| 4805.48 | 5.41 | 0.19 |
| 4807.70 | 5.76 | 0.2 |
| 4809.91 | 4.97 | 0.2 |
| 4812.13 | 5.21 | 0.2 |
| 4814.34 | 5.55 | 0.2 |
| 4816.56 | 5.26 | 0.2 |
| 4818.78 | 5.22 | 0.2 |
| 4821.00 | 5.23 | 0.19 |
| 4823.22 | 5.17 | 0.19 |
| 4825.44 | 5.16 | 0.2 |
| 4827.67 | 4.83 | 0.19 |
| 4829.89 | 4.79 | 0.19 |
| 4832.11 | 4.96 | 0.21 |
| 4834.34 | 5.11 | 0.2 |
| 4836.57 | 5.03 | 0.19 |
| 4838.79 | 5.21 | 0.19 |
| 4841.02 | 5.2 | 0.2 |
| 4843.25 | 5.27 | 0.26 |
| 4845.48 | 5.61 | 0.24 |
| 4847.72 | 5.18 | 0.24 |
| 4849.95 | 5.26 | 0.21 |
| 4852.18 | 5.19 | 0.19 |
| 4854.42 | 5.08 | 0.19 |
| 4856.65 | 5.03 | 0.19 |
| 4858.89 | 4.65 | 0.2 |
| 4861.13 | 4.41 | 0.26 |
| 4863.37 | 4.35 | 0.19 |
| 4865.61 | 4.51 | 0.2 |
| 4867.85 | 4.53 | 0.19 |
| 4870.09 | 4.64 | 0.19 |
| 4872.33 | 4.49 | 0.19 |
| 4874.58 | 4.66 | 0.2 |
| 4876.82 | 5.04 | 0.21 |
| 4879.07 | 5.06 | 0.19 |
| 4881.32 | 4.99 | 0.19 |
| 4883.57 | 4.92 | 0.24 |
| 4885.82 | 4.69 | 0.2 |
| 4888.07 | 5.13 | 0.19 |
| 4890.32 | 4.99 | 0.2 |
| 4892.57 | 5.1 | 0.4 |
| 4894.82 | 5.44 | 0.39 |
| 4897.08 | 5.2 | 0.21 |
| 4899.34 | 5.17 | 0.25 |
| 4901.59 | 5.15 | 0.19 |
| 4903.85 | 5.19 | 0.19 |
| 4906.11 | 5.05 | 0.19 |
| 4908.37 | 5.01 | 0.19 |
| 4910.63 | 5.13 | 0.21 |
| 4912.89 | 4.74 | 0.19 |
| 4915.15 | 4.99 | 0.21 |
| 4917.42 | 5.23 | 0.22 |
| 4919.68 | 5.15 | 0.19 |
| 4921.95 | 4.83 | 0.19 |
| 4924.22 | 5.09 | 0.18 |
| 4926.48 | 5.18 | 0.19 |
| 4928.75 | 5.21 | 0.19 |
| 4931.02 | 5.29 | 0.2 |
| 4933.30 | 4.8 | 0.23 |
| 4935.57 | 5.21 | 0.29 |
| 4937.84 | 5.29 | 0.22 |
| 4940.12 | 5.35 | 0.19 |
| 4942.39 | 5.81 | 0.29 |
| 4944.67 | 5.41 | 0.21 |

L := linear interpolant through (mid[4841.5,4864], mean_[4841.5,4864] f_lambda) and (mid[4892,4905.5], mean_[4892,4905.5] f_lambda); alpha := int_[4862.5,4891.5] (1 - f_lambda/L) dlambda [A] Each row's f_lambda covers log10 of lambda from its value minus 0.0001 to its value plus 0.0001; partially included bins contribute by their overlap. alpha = 2.0 A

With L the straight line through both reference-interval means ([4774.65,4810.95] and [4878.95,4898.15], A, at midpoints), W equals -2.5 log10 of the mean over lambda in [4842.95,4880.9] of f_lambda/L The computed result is 0.05 mag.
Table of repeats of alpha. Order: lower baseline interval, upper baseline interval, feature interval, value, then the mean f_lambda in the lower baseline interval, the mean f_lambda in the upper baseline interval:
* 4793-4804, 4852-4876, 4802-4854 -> -2.6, 5.22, 4.67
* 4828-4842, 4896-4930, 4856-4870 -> 1.4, 5.04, 5.09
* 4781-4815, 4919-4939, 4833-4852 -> -0.2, 5.2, 5.11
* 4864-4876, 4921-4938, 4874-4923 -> -2.2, 4.57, 5.11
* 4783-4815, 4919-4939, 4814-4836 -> 0.4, 5.23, 5.11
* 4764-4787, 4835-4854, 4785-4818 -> -1.4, 4.94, 5.23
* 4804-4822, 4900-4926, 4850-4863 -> 0.8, 5.33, 5.06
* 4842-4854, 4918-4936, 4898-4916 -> 0.3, 5.29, 5.09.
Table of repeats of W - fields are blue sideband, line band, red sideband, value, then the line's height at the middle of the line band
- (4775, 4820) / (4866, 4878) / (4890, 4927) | 0.10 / 5.13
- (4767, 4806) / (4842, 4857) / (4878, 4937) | -0.03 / 5.08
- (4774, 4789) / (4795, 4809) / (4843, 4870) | -0.09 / 4.93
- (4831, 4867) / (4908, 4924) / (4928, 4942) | 0.03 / 5.17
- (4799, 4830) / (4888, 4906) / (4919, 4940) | 0.00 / 5.16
